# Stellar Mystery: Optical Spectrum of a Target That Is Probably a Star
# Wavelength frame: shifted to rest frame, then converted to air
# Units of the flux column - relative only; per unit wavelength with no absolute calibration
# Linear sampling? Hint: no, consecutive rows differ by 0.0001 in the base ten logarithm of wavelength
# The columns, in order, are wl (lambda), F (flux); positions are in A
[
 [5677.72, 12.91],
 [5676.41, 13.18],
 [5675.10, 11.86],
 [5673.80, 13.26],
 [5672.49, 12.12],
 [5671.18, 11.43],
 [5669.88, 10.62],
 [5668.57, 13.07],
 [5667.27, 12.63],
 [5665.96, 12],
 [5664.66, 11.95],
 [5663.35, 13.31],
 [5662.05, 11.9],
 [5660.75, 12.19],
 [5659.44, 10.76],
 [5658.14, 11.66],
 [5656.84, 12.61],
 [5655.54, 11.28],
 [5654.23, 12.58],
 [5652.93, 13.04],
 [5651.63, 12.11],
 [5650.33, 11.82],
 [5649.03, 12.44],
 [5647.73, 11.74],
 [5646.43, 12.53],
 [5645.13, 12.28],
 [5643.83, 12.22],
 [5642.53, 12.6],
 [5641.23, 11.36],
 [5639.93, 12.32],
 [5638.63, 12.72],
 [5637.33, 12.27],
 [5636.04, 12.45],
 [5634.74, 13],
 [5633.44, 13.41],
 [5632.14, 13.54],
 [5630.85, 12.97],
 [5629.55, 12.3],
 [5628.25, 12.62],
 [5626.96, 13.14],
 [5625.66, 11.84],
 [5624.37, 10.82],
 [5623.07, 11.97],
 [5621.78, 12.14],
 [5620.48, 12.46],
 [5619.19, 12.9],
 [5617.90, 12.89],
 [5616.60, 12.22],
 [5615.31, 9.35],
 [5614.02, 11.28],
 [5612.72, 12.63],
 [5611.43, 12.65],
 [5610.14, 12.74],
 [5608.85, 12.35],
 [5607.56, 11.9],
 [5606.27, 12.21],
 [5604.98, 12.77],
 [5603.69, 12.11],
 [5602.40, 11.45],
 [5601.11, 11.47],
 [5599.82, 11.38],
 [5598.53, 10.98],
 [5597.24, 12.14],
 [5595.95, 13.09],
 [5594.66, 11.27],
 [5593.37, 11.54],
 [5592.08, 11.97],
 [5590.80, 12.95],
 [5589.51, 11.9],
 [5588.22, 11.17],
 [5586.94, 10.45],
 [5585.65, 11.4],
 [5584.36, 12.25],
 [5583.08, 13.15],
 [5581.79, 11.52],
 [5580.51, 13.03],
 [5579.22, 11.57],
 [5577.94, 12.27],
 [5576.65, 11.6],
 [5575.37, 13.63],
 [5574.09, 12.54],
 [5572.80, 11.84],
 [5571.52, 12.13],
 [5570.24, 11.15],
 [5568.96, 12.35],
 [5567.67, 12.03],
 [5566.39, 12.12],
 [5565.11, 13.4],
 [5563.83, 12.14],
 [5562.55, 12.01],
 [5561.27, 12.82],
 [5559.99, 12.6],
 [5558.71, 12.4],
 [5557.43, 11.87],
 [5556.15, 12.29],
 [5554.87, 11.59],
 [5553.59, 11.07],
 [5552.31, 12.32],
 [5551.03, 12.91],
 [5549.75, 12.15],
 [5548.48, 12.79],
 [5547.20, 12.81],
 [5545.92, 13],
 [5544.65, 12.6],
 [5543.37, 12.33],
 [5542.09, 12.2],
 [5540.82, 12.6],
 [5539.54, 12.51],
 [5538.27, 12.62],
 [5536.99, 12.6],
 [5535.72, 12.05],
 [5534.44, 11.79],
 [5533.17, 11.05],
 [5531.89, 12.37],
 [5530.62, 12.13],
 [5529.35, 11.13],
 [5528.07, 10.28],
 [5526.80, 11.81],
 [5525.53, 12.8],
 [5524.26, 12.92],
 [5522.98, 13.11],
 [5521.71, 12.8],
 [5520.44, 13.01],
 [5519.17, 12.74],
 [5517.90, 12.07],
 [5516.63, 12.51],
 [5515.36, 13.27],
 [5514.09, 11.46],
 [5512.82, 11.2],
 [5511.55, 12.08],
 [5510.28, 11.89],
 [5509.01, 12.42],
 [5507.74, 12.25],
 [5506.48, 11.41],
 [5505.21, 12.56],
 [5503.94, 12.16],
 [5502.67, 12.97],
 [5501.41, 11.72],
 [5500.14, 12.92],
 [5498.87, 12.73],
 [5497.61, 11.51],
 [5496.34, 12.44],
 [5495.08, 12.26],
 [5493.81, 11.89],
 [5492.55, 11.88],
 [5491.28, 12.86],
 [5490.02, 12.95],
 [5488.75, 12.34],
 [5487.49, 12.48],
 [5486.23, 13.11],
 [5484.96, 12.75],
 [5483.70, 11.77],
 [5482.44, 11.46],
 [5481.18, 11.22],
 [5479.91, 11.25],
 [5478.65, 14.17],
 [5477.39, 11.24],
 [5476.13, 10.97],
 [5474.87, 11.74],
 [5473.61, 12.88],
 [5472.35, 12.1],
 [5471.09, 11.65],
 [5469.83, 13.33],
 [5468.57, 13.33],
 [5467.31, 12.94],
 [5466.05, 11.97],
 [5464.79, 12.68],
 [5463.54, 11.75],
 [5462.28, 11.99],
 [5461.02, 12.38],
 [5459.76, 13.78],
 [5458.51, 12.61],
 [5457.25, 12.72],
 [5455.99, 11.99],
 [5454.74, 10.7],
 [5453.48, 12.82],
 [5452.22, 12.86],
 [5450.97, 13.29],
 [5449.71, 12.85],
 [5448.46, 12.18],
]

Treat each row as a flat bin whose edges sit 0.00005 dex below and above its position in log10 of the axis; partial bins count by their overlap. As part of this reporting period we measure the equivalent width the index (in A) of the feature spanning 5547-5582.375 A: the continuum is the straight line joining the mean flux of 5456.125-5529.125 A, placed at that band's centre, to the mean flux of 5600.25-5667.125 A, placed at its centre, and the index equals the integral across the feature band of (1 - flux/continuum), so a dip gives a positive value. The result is 0.0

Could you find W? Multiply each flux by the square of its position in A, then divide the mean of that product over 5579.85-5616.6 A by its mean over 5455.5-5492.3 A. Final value 1.0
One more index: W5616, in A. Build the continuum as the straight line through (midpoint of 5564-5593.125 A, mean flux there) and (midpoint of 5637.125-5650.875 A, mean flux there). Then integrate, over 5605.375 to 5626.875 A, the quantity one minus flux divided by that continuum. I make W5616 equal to 0.18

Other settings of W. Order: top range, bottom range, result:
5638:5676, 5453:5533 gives 1.05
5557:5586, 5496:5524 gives 1.02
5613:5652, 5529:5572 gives 1.03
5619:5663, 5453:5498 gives 1.06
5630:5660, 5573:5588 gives 1.04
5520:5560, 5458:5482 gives 1.02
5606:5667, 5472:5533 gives 1.05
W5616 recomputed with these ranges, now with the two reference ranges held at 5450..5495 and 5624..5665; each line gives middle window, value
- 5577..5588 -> 0.4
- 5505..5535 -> 0.5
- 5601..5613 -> 0.1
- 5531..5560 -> 0.1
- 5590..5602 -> 0.5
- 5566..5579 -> 0.2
